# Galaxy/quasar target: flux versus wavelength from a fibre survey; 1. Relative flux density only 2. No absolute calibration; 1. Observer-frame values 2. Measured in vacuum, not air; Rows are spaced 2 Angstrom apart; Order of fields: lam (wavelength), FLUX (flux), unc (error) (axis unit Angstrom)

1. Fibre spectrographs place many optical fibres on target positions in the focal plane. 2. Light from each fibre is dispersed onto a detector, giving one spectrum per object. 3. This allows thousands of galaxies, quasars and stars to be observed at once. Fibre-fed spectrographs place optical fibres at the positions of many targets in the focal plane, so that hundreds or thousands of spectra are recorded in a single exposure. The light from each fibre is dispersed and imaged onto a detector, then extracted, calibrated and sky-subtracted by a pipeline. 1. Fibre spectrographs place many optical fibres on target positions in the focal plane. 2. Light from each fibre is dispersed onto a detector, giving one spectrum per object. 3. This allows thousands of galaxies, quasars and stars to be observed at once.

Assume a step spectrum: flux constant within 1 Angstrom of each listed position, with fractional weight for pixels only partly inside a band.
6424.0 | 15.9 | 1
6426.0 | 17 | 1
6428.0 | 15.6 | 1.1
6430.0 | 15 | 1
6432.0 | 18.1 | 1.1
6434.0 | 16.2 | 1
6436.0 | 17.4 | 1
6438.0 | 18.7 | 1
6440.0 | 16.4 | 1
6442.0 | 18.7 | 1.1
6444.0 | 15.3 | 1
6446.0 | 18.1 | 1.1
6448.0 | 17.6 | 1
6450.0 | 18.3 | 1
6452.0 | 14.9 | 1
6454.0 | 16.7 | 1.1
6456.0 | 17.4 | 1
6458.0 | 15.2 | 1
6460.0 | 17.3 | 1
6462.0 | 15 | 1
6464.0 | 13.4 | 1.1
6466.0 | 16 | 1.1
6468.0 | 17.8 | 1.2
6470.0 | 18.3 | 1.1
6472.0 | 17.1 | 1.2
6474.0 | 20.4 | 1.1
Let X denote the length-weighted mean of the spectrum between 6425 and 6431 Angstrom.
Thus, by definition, 15.9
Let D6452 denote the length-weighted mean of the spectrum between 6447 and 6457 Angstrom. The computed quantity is 17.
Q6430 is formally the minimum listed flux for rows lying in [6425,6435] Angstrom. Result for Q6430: 15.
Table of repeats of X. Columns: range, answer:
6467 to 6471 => 18.1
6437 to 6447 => 17.4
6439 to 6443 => 17.5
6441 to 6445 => 17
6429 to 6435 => 16.4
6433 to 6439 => 17.4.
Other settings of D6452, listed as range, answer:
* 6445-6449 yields 17.9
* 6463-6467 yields 14.7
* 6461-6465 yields 14.2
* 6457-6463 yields 15.8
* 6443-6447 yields 16.7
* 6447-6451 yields 18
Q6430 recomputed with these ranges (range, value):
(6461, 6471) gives 13.4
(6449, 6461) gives 14.9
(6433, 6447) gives 15.3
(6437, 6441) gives 16.4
